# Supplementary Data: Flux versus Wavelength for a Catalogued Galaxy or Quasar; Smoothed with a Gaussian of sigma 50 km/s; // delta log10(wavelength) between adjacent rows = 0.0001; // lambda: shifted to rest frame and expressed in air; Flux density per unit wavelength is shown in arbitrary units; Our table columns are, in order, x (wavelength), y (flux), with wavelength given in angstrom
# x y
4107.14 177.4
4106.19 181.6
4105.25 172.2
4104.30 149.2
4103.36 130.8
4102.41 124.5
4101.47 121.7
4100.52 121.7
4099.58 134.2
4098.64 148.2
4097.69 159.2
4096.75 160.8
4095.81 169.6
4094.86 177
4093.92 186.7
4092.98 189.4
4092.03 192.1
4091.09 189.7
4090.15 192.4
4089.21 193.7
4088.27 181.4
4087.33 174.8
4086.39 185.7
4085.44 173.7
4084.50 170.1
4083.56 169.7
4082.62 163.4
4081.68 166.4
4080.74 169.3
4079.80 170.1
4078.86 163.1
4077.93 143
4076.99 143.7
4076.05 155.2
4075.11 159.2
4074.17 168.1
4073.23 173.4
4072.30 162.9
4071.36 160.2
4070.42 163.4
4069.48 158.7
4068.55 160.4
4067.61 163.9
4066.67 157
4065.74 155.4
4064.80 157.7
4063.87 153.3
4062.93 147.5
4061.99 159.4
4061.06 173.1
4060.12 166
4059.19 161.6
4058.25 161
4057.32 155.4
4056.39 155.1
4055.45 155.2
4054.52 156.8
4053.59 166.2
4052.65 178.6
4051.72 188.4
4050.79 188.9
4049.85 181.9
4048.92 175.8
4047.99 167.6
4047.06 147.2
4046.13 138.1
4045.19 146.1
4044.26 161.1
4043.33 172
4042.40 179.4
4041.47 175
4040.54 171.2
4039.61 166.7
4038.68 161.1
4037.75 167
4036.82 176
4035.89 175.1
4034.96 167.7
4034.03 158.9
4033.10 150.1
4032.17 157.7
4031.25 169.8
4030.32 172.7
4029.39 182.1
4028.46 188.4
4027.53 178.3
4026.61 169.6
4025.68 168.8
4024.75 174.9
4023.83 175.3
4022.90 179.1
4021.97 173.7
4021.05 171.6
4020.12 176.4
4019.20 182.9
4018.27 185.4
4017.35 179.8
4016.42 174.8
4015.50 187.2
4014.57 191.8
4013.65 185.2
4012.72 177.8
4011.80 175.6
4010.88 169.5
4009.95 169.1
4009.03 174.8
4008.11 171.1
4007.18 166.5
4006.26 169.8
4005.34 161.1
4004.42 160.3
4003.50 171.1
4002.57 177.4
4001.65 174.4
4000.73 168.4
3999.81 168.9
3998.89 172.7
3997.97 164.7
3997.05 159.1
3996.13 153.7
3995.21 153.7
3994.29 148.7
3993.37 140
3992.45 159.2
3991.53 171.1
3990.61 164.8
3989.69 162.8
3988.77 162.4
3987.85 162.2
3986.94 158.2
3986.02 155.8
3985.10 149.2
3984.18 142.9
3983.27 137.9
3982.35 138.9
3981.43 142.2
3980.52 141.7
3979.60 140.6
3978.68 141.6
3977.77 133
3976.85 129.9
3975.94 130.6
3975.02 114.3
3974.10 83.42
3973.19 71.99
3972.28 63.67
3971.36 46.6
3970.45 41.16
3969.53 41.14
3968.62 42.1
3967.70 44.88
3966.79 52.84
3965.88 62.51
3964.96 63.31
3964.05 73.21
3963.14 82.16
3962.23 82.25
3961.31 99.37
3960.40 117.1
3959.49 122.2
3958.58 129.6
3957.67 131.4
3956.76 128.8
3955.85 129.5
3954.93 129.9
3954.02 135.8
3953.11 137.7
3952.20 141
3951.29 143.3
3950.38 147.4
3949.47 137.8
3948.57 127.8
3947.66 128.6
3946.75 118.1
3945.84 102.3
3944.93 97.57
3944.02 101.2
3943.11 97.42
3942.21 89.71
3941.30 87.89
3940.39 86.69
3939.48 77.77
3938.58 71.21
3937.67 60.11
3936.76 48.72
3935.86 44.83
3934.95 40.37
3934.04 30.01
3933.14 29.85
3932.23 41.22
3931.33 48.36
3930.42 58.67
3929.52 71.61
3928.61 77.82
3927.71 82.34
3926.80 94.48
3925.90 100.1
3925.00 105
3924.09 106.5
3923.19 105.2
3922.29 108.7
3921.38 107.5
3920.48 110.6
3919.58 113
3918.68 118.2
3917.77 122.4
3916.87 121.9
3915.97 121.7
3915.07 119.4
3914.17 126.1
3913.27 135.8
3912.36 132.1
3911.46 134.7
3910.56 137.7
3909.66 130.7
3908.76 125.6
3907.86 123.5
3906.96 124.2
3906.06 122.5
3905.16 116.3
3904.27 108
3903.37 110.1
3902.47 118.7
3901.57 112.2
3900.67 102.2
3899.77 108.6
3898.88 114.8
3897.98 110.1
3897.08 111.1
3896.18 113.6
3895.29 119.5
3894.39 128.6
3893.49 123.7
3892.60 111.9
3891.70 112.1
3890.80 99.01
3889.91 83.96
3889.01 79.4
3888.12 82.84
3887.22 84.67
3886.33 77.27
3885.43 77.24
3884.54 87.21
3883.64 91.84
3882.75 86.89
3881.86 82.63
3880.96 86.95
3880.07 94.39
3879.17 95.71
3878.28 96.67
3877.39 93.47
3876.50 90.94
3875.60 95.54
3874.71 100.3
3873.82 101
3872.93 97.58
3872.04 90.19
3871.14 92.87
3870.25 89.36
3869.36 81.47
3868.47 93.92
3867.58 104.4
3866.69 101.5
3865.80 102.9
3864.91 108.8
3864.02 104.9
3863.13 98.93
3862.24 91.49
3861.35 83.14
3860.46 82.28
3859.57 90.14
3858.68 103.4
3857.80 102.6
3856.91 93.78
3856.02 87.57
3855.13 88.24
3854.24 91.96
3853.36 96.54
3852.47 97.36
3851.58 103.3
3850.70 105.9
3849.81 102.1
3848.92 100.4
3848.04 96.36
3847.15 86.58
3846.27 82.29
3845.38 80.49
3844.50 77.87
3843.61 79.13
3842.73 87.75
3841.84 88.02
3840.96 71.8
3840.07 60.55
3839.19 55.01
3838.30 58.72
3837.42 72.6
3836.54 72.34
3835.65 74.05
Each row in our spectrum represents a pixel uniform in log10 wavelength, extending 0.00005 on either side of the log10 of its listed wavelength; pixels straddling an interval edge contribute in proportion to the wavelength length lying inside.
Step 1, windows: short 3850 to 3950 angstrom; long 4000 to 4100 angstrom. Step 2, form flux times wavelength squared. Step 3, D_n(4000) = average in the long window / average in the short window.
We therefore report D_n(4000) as 1.9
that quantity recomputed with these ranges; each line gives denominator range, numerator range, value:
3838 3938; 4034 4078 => 1.86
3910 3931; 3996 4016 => 1.65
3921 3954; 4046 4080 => 1.90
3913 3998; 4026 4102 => 1.62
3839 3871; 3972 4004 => 1.72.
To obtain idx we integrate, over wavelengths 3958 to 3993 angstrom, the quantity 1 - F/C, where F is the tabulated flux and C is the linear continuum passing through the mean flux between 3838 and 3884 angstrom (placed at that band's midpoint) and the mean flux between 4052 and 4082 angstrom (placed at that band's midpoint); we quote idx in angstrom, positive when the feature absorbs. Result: 4.9 angstrom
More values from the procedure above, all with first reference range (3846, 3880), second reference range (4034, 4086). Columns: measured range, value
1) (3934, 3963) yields 4.9 angstrom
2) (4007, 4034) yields -4.5 angstrom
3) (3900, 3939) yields 5.4 angstrom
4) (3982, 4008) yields -3.4 angstrom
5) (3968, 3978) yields 4.0 angstrom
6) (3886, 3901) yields 0.3 angstrom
